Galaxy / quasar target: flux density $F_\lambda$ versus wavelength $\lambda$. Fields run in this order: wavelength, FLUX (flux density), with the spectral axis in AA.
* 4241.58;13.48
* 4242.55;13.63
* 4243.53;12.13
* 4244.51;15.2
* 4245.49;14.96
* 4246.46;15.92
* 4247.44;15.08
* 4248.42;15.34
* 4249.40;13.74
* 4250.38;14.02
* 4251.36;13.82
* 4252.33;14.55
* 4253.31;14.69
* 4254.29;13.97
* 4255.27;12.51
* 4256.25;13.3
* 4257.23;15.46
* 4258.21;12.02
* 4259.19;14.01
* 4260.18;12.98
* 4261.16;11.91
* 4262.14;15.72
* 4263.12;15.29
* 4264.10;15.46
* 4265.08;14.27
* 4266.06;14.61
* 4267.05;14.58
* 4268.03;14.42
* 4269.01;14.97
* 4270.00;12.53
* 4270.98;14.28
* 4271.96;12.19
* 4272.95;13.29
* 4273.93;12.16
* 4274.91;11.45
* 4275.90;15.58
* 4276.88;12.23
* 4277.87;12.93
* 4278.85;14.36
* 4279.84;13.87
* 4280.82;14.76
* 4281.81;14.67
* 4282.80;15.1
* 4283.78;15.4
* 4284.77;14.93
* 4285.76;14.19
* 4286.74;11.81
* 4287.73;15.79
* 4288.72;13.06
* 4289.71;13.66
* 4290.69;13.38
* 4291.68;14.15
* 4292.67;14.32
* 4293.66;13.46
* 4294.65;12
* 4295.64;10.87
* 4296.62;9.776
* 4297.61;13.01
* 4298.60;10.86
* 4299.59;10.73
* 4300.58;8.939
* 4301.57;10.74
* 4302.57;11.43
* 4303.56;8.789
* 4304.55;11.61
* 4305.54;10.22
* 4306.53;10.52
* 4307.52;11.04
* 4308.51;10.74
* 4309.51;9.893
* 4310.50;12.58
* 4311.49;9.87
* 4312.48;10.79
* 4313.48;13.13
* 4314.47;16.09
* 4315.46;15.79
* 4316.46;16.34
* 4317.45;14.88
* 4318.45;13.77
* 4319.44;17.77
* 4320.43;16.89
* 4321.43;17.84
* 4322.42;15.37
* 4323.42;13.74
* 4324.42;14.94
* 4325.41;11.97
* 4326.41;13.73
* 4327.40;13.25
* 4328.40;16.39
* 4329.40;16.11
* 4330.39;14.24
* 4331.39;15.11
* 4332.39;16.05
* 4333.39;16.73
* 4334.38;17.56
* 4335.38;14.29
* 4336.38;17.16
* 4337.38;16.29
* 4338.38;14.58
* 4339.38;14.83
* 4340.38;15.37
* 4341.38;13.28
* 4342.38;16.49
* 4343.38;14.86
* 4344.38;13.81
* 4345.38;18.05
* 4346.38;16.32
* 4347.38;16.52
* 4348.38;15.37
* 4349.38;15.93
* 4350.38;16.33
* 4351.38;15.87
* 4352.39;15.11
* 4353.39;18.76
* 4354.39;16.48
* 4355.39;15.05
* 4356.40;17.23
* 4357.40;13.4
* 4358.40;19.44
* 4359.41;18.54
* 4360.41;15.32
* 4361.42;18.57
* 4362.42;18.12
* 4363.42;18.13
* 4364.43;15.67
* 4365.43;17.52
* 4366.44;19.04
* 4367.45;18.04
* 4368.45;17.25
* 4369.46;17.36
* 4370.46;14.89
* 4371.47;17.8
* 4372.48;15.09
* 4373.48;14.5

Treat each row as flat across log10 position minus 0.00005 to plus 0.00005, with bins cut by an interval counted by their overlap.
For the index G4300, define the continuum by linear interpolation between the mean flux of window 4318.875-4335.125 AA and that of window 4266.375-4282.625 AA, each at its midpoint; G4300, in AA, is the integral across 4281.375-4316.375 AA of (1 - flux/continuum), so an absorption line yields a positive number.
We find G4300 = 5.0 AA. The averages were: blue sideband 13.7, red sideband 15.5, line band 12.4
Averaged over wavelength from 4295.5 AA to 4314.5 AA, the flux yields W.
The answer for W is 11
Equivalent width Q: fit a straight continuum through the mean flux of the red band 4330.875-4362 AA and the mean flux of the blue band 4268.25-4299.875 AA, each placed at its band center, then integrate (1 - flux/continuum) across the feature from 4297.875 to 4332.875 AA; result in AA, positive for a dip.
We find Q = 3.7 AA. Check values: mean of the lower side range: 13.3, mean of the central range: 13.2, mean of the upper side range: 16.1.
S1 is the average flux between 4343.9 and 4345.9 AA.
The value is 16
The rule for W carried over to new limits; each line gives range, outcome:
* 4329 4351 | 15.7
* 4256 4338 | 13.6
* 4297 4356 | 14.2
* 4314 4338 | 15.5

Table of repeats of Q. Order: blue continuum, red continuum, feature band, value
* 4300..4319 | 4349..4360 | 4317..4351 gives -2.50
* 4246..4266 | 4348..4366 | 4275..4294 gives 1.13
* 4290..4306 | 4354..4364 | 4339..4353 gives 0.21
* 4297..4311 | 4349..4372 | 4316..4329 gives -2.42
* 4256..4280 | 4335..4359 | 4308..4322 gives 0.94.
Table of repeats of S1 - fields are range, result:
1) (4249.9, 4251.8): 13.9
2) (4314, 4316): 15.9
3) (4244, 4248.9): 15.3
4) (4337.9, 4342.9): 14.9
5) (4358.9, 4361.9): 17.4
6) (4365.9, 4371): 17.3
